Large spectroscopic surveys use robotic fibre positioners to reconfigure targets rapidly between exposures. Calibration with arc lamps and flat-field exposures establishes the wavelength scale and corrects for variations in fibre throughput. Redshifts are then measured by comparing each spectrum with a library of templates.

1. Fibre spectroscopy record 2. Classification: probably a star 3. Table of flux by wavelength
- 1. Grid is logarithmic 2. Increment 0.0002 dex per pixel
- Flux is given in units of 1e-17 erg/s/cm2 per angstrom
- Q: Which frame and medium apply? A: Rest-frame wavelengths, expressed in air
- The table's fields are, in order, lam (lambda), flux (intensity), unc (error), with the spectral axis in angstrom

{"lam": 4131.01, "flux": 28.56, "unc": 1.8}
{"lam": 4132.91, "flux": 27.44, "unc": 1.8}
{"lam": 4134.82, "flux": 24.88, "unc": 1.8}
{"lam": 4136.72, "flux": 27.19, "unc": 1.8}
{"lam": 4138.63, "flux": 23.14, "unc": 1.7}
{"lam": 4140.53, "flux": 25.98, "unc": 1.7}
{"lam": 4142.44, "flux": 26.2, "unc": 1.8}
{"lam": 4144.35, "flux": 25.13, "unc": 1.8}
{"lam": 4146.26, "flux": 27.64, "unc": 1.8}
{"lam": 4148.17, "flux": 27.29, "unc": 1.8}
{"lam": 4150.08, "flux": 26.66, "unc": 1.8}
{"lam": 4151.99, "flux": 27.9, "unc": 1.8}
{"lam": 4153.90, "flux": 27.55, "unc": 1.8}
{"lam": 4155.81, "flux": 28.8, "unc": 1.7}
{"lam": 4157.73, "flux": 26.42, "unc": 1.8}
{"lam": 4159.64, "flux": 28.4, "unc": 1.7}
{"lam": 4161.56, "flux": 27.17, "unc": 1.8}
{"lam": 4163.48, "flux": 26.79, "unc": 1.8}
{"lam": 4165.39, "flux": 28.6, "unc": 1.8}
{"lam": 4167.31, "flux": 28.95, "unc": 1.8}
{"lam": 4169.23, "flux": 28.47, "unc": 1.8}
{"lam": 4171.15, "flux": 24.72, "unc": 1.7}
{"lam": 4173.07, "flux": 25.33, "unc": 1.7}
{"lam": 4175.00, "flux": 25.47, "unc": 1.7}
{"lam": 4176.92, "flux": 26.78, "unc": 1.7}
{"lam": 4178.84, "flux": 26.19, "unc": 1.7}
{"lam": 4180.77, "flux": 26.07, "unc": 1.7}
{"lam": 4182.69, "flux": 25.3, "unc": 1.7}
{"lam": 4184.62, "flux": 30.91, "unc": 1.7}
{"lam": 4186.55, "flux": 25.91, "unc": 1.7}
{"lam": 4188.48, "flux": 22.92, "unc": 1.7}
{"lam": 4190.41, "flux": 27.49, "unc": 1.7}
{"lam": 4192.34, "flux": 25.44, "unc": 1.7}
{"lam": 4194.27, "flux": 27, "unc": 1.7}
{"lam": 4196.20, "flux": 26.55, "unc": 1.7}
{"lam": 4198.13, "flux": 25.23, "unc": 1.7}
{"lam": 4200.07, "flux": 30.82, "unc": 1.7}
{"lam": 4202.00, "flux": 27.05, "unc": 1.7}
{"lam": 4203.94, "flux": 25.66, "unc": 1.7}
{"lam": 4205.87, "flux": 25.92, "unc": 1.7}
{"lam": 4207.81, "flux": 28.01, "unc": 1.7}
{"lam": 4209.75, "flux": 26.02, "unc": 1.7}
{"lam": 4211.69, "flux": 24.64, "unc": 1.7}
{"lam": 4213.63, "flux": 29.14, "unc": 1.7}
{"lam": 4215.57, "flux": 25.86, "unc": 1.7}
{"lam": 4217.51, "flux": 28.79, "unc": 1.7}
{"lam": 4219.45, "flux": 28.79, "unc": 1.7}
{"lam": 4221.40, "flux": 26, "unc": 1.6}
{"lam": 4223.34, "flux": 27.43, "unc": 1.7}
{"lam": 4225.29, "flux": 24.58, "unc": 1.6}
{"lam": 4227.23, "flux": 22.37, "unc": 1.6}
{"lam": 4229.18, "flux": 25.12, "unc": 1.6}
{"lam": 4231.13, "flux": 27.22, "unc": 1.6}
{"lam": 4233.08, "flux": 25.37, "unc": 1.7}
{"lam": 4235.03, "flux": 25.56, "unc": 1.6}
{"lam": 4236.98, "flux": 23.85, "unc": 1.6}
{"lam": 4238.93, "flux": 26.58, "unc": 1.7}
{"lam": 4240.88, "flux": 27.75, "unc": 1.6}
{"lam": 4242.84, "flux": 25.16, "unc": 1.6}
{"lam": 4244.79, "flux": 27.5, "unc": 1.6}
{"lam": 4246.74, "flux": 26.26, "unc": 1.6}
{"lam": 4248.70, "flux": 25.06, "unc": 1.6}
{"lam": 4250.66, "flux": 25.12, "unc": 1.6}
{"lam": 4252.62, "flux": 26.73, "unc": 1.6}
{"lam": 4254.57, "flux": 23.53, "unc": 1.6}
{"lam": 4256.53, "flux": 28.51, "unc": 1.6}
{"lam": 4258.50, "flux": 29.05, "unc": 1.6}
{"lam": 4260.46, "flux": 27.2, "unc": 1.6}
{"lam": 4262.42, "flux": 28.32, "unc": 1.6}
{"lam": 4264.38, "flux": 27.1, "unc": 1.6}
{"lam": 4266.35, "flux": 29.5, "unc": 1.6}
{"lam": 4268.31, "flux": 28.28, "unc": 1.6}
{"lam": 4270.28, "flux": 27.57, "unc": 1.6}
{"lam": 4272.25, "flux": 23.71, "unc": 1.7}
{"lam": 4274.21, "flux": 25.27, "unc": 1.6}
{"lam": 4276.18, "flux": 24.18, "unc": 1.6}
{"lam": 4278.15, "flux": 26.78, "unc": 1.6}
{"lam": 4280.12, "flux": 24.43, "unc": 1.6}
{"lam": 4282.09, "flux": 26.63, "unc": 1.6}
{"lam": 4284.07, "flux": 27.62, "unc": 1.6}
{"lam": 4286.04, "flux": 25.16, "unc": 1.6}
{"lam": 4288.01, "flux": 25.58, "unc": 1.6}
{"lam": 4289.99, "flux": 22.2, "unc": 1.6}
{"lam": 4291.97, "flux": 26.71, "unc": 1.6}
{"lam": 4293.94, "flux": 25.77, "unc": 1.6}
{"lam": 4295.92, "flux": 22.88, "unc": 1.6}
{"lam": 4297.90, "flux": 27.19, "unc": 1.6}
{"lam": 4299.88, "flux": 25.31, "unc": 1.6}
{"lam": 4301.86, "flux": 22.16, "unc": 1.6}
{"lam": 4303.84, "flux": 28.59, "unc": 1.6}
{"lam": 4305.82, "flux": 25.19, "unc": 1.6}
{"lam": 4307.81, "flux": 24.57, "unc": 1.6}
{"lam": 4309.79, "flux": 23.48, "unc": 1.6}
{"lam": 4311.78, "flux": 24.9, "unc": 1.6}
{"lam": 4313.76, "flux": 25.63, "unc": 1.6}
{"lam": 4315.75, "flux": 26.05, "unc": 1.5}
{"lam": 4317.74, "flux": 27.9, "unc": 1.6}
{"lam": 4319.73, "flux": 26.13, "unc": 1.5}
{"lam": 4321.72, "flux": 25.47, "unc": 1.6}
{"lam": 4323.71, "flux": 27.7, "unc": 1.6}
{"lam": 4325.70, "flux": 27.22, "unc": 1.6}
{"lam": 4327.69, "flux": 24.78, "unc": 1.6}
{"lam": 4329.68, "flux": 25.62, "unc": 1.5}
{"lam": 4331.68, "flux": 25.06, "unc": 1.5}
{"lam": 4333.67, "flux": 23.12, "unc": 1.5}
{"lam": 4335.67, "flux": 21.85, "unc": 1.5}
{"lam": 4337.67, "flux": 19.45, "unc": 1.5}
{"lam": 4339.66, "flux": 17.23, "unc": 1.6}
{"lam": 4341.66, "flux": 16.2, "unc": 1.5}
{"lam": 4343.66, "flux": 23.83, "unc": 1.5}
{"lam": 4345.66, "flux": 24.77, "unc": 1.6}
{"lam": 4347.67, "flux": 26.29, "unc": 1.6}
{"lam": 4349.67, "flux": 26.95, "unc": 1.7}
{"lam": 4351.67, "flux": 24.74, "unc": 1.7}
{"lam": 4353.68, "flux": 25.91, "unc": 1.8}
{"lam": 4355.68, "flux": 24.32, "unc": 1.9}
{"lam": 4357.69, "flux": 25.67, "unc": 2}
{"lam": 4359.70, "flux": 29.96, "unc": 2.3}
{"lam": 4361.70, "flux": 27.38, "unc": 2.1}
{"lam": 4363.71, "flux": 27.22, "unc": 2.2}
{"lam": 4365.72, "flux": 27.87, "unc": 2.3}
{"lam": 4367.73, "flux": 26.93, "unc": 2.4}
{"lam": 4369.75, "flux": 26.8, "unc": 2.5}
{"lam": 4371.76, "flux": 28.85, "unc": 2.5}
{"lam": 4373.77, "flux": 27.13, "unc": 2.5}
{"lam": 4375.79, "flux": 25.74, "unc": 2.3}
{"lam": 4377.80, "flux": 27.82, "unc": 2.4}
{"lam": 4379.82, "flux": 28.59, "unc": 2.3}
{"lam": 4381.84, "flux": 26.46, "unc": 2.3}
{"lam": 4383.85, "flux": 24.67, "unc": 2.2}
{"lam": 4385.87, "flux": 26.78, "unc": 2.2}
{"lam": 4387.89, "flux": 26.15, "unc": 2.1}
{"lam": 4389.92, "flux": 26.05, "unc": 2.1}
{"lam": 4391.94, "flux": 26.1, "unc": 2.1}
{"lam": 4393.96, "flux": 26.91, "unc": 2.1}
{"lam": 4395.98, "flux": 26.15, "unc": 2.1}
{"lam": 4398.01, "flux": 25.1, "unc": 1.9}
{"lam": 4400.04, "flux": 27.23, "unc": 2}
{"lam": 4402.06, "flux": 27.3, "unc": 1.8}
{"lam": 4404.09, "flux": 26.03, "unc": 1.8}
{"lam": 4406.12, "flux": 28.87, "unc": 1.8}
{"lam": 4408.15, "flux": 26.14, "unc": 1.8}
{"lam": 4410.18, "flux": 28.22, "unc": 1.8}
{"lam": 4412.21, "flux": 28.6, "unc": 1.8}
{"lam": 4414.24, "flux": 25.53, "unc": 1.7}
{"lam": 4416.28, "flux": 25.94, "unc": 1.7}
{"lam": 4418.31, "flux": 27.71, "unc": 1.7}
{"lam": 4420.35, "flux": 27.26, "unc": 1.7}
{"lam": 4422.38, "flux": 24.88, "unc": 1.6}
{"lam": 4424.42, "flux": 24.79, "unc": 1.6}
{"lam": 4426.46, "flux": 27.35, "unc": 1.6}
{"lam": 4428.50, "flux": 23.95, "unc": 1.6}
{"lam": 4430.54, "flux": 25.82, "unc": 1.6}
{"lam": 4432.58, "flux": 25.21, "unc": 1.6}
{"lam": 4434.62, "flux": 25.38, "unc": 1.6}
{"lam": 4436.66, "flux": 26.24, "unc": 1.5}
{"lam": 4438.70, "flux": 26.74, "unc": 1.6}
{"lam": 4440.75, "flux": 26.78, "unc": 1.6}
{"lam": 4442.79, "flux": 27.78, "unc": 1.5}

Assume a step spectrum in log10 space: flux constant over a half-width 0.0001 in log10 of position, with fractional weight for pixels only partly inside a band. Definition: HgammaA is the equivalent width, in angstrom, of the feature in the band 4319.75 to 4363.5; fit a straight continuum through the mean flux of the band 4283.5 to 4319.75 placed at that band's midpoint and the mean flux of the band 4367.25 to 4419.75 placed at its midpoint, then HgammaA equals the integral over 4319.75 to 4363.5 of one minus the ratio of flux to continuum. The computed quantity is 2.5 angstrom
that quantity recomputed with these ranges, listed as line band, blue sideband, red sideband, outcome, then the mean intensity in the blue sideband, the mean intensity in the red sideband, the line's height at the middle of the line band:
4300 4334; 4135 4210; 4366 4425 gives 1.5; 26.7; 26.7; 26.7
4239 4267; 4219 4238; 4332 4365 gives -1.8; 25.5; 24.1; 25.2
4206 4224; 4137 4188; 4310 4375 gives -0.5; 26.8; 25.3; 26.4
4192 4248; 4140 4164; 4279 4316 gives -0.4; 27.1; 25.3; 26.2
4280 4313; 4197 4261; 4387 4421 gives 1.7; 26.4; 26.8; 26.6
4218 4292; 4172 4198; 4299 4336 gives -1.1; 26.2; 25.4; 25.8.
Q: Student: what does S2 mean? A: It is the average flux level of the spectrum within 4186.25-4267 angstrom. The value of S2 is 26.5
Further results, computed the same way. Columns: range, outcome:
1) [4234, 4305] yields 26.1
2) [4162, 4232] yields 26.6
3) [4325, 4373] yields 24.9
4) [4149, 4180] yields 27.1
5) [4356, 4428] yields 26.8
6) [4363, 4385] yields 27.1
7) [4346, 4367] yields 26.6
